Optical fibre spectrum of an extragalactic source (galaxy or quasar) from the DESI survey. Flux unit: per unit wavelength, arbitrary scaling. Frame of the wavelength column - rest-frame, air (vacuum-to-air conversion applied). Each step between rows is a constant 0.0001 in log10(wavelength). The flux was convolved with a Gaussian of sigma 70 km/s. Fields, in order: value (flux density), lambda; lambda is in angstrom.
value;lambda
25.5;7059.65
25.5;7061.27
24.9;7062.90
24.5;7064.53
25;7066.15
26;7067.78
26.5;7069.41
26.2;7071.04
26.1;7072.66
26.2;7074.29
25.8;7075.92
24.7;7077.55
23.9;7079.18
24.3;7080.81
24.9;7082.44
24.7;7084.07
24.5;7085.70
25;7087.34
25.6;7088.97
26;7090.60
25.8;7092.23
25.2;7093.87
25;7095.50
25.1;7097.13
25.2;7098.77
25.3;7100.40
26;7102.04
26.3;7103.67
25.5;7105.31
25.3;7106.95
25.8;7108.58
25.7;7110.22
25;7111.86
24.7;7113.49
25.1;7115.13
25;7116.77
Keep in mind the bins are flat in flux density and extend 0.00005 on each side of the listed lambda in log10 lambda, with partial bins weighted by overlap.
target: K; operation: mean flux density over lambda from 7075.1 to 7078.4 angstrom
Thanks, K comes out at 25.2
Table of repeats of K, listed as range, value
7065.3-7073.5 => 26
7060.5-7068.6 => 25.2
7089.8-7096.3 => 25.5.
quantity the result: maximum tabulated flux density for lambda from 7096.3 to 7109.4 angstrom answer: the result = 26.3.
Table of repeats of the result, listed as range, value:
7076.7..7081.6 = 24.7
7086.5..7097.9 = 26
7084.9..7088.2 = 25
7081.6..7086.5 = 24.9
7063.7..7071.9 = 26.5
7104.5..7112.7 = 25.8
